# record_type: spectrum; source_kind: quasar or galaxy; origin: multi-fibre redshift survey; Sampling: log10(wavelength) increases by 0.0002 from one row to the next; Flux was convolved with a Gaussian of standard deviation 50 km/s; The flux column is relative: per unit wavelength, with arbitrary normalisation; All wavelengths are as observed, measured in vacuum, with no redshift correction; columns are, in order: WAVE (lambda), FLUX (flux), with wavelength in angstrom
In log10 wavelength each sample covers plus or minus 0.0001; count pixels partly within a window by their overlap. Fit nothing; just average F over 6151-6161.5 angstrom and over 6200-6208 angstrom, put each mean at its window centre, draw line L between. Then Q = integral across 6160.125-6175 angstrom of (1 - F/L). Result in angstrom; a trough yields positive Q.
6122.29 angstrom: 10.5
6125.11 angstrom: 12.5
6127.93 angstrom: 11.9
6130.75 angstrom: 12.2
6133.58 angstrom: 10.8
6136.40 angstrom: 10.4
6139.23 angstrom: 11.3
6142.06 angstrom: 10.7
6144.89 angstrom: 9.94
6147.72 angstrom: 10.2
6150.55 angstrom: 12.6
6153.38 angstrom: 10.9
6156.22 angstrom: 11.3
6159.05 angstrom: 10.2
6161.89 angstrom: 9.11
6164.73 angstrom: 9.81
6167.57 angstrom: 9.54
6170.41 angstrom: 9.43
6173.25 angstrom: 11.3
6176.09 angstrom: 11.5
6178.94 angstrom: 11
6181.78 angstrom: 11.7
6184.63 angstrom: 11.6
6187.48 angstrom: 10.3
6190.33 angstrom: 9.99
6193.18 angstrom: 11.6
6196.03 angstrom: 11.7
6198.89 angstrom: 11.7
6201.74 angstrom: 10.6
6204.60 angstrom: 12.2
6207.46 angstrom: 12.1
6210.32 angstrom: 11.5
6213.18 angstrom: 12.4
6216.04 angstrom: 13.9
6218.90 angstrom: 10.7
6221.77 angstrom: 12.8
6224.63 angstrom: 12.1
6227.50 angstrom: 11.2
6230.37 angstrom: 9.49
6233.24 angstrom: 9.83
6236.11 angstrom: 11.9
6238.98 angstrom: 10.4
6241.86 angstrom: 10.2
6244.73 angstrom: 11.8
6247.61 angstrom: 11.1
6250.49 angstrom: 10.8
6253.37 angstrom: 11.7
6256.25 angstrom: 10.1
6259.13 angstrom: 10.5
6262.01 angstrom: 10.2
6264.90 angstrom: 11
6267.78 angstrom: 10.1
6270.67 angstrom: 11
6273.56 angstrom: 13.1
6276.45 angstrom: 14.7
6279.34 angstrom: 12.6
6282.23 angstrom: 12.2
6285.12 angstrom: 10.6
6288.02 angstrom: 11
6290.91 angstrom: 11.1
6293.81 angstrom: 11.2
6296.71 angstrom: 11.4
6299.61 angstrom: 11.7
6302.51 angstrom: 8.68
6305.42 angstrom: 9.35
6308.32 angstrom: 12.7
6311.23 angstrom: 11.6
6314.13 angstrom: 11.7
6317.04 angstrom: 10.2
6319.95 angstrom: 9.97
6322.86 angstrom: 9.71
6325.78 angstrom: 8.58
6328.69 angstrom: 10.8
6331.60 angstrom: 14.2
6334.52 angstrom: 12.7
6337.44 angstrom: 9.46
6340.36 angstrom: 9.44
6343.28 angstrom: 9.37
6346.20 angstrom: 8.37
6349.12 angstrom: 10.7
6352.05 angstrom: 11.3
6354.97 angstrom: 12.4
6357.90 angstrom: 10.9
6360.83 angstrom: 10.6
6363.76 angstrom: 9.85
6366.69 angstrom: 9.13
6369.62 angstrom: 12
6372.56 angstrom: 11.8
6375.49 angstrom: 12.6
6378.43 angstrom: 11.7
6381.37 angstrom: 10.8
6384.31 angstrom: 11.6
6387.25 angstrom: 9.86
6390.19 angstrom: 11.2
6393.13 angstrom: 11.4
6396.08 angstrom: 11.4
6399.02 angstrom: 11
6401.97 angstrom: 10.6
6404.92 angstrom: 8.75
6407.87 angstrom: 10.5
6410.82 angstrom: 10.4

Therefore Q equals 1.5 angstrom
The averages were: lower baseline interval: 10.8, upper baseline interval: 11.6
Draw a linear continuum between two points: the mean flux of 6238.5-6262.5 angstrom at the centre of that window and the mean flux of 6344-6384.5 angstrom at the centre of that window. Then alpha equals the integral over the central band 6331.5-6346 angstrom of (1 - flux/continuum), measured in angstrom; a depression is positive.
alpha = 0.5 angstrom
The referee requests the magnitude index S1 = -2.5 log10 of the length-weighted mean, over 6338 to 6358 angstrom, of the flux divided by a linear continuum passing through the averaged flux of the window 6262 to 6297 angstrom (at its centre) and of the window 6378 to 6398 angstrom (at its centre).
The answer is 0.10 mag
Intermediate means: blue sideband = 11.6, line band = 10.3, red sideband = 11.1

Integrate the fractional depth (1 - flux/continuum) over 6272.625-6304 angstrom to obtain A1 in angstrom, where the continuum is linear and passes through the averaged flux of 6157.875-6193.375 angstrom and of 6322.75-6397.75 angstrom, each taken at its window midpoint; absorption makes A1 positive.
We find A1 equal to -2.7 angstrom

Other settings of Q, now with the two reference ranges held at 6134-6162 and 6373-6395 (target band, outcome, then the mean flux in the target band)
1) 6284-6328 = 2.0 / 10.6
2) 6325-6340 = 0.1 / 11.1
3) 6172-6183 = -0.6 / 11.4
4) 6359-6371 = 0.9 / 10.4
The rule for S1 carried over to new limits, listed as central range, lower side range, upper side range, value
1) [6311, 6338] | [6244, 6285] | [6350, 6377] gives 0.04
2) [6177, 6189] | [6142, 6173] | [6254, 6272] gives -0.08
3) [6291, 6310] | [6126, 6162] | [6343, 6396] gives 0.01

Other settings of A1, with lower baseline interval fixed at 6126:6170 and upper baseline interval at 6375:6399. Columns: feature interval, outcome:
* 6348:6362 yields 0.0 angstrom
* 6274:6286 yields -1.8 angstrom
